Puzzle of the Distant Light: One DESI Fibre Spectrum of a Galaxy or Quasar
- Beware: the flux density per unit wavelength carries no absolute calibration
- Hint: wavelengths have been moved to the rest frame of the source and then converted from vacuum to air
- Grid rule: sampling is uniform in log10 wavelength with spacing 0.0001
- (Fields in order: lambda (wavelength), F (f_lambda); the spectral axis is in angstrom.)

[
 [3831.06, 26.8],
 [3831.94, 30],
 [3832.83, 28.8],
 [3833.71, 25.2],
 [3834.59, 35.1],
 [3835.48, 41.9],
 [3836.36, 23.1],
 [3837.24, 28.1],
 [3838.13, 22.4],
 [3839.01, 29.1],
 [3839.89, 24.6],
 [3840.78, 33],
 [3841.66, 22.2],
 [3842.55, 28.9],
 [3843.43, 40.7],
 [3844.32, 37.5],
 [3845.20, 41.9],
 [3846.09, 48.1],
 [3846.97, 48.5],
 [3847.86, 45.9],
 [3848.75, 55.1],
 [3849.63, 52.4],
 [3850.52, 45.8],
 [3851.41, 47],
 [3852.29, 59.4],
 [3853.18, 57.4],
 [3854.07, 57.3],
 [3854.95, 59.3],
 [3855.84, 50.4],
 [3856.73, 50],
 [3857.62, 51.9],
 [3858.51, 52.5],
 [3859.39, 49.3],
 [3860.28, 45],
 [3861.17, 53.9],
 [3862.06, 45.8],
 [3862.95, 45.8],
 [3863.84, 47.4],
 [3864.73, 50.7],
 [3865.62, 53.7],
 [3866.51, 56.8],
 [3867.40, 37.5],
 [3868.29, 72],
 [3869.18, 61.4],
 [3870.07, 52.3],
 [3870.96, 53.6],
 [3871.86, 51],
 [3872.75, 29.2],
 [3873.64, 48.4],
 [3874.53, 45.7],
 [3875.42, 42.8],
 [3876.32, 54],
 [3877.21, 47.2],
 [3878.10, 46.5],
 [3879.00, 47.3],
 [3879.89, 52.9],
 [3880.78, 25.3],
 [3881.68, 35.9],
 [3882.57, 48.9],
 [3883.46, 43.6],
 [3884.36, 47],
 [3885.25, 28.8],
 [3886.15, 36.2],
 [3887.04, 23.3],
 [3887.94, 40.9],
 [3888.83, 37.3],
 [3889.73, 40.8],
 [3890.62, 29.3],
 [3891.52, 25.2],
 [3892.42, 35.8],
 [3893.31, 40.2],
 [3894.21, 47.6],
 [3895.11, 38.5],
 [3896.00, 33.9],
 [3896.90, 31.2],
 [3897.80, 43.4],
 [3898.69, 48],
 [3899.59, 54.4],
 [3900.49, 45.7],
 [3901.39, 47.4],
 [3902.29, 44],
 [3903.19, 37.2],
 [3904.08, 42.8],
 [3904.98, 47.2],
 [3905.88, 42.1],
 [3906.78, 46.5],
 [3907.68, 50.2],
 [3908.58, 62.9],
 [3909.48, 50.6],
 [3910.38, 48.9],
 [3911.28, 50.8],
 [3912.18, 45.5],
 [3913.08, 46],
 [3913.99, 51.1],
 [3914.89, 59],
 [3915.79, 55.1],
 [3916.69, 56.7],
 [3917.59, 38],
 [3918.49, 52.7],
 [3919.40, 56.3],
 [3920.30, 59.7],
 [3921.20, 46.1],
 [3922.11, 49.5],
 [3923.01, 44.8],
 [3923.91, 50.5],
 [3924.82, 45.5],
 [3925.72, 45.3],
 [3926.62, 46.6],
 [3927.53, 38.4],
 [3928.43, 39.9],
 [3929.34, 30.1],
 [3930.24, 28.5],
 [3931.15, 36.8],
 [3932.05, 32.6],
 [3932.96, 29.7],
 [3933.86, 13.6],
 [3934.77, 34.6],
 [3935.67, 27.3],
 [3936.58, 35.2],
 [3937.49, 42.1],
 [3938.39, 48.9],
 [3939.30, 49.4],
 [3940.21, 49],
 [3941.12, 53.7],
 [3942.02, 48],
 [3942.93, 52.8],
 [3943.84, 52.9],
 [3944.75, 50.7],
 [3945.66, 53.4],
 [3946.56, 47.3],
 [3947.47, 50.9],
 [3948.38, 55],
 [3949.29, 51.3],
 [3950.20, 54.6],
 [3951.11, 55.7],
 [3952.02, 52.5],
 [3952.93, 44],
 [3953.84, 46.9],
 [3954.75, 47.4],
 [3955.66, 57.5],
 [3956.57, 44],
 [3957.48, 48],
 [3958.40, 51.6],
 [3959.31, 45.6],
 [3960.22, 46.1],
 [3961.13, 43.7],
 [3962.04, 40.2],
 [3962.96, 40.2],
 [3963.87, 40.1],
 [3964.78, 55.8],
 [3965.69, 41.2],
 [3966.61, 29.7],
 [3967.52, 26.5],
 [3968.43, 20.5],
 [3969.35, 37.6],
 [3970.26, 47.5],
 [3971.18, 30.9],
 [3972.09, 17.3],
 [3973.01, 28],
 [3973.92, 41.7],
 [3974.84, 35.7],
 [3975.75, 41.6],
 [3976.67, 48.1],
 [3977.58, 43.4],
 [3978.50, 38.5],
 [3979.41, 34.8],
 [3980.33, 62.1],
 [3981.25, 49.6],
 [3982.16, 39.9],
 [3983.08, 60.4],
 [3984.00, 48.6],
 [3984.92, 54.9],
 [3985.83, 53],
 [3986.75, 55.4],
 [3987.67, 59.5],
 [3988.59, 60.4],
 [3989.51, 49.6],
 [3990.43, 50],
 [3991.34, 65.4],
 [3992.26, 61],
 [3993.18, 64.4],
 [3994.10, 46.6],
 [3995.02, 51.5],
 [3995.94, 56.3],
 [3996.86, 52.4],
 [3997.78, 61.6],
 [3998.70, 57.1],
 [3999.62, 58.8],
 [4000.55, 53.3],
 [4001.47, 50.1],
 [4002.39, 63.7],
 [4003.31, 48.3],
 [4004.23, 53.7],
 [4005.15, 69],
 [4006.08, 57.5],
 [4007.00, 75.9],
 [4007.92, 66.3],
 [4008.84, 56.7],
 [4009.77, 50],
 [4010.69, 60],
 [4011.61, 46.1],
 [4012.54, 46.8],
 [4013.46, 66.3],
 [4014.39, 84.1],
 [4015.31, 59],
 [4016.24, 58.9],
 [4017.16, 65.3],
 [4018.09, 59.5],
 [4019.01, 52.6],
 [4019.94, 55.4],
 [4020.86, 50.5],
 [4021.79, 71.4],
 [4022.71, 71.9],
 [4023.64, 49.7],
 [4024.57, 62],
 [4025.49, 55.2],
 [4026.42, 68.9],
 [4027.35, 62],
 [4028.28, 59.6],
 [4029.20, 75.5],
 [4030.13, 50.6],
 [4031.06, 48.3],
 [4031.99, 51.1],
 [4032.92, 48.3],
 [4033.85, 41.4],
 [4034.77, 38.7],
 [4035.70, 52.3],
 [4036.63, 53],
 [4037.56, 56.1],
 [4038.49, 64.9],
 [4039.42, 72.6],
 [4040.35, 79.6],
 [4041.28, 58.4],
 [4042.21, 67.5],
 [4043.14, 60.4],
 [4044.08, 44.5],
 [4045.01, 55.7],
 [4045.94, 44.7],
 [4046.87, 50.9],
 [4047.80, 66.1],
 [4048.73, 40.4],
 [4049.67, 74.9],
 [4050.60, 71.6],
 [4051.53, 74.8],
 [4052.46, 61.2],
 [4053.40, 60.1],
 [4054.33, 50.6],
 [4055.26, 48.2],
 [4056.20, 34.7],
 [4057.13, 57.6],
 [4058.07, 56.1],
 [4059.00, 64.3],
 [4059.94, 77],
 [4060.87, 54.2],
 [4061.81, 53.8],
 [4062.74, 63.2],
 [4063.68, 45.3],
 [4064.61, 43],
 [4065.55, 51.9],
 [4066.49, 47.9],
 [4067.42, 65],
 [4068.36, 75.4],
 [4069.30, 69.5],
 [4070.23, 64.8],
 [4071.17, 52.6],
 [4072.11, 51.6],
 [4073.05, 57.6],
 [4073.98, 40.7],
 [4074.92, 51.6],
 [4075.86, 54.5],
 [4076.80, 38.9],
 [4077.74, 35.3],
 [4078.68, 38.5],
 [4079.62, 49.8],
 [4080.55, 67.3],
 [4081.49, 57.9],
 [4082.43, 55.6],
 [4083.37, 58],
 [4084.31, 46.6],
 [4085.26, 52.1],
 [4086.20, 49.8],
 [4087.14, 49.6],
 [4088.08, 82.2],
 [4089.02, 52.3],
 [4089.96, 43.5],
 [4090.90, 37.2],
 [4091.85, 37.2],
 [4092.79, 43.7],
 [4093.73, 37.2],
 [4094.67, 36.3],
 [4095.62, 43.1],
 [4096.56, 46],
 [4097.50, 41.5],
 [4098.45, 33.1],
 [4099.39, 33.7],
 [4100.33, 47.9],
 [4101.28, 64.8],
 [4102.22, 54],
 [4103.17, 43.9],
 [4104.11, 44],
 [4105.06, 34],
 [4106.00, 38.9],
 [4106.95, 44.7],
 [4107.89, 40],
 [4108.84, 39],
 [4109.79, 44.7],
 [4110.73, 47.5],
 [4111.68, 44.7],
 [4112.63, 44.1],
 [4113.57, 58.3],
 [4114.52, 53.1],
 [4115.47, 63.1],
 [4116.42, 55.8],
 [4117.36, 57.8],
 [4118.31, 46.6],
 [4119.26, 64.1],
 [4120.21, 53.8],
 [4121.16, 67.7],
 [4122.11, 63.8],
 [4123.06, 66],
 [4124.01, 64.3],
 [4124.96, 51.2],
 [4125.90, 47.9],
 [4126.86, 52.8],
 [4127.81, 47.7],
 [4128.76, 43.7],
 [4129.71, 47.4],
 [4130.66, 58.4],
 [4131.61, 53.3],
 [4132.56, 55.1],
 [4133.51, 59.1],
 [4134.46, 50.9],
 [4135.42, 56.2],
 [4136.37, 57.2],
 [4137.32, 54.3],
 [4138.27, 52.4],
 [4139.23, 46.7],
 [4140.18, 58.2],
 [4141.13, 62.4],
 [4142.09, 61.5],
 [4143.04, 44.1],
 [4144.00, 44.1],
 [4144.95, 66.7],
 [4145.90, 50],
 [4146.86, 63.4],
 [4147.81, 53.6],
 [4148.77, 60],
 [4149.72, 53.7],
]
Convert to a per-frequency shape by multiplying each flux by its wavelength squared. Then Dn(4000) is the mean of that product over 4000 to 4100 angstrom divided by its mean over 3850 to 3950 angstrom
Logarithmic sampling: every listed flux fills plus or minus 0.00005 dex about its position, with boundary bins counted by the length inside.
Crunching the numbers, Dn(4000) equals 1.30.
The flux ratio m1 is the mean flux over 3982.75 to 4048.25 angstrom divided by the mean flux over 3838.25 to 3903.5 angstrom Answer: 1.3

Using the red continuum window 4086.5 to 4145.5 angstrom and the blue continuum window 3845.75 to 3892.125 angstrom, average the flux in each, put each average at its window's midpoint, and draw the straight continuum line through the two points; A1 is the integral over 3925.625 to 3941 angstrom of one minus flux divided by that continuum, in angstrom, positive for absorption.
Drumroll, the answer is 3.4 angstrom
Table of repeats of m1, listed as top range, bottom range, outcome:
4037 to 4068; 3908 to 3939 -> 1.32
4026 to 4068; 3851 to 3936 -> 1.26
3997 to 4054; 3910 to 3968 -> 1.29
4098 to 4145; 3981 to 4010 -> 0.91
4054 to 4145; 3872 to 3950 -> 1.18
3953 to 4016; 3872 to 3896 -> 1.25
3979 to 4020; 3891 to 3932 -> 1.26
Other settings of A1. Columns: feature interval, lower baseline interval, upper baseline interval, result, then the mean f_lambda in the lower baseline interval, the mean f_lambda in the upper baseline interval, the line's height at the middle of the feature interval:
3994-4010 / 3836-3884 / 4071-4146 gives -3.0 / 45.5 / 50.5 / 48.4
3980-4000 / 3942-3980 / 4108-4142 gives -4.3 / 43.8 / 53.9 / 45.6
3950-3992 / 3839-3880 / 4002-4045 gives 7.5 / 47.6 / 58.9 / 55.2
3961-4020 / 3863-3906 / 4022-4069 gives 2.6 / 43.6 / 57.7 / 52.9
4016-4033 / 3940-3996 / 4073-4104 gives -4.1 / 47.2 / 47.8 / 47.5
